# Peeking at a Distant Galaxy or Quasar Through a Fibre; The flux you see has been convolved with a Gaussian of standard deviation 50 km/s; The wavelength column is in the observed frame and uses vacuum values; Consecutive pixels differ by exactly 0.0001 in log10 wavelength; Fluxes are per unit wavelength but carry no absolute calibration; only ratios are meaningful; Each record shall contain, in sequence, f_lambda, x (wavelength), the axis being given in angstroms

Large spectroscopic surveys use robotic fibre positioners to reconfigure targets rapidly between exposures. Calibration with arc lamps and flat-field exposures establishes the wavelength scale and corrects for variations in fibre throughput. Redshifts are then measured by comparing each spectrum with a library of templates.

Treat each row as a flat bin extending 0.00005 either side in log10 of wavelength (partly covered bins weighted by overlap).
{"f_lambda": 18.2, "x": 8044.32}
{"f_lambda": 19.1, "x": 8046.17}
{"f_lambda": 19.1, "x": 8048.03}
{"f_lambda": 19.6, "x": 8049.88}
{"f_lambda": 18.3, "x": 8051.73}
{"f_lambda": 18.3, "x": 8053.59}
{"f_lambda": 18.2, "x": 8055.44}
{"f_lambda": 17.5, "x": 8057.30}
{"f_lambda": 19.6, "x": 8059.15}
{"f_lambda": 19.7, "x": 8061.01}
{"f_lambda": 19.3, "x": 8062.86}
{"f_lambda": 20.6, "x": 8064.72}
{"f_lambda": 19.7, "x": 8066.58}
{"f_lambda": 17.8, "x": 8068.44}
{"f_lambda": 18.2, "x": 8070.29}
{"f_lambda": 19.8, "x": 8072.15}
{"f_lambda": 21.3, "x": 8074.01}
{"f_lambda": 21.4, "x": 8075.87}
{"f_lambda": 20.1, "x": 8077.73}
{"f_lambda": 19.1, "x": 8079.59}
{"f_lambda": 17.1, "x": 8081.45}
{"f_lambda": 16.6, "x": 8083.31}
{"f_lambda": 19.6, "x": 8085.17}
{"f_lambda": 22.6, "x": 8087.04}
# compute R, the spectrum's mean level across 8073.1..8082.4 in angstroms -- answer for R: 19.8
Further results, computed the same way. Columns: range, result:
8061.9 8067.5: 19.9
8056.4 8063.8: 19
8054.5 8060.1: 18.4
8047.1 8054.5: 18.8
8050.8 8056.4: 18.3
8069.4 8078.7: 20.2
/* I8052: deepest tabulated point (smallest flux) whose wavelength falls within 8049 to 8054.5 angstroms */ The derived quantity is 18.3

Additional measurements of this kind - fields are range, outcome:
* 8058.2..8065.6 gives 19.3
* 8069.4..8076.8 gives 18.2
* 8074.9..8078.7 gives 20.1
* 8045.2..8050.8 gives 19.1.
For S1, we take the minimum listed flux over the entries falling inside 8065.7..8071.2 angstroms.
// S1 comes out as 17.8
